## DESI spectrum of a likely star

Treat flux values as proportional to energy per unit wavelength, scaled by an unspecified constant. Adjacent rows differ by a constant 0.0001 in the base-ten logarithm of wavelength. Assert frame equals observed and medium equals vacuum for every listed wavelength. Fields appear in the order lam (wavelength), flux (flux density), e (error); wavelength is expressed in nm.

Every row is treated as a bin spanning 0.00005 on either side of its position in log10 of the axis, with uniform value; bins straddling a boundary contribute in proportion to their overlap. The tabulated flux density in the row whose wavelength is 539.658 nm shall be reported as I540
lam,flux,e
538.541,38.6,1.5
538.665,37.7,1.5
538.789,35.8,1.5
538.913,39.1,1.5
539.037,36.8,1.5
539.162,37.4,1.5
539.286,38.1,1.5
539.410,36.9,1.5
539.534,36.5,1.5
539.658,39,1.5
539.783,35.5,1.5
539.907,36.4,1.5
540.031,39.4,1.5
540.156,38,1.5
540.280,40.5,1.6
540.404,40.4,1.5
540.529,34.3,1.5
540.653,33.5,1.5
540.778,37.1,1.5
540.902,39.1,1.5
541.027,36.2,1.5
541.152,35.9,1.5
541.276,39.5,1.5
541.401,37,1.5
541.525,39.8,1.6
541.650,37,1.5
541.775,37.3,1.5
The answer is 39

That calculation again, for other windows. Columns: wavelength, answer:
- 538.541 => 38.6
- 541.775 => 37.3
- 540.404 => 40.4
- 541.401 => 37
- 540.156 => 38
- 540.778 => 37.1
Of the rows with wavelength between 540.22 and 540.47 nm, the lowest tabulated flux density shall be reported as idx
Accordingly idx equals 40.4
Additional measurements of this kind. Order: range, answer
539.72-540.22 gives 35.5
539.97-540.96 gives 33.5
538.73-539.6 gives 35.8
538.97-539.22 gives 36.8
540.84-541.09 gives 36.2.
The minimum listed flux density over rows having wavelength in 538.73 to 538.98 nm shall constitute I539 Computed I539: 35.8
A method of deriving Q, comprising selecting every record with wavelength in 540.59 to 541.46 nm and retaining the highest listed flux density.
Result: 39.5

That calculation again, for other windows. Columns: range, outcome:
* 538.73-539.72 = 39.1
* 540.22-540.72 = 40.5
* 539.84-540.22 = 39.4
